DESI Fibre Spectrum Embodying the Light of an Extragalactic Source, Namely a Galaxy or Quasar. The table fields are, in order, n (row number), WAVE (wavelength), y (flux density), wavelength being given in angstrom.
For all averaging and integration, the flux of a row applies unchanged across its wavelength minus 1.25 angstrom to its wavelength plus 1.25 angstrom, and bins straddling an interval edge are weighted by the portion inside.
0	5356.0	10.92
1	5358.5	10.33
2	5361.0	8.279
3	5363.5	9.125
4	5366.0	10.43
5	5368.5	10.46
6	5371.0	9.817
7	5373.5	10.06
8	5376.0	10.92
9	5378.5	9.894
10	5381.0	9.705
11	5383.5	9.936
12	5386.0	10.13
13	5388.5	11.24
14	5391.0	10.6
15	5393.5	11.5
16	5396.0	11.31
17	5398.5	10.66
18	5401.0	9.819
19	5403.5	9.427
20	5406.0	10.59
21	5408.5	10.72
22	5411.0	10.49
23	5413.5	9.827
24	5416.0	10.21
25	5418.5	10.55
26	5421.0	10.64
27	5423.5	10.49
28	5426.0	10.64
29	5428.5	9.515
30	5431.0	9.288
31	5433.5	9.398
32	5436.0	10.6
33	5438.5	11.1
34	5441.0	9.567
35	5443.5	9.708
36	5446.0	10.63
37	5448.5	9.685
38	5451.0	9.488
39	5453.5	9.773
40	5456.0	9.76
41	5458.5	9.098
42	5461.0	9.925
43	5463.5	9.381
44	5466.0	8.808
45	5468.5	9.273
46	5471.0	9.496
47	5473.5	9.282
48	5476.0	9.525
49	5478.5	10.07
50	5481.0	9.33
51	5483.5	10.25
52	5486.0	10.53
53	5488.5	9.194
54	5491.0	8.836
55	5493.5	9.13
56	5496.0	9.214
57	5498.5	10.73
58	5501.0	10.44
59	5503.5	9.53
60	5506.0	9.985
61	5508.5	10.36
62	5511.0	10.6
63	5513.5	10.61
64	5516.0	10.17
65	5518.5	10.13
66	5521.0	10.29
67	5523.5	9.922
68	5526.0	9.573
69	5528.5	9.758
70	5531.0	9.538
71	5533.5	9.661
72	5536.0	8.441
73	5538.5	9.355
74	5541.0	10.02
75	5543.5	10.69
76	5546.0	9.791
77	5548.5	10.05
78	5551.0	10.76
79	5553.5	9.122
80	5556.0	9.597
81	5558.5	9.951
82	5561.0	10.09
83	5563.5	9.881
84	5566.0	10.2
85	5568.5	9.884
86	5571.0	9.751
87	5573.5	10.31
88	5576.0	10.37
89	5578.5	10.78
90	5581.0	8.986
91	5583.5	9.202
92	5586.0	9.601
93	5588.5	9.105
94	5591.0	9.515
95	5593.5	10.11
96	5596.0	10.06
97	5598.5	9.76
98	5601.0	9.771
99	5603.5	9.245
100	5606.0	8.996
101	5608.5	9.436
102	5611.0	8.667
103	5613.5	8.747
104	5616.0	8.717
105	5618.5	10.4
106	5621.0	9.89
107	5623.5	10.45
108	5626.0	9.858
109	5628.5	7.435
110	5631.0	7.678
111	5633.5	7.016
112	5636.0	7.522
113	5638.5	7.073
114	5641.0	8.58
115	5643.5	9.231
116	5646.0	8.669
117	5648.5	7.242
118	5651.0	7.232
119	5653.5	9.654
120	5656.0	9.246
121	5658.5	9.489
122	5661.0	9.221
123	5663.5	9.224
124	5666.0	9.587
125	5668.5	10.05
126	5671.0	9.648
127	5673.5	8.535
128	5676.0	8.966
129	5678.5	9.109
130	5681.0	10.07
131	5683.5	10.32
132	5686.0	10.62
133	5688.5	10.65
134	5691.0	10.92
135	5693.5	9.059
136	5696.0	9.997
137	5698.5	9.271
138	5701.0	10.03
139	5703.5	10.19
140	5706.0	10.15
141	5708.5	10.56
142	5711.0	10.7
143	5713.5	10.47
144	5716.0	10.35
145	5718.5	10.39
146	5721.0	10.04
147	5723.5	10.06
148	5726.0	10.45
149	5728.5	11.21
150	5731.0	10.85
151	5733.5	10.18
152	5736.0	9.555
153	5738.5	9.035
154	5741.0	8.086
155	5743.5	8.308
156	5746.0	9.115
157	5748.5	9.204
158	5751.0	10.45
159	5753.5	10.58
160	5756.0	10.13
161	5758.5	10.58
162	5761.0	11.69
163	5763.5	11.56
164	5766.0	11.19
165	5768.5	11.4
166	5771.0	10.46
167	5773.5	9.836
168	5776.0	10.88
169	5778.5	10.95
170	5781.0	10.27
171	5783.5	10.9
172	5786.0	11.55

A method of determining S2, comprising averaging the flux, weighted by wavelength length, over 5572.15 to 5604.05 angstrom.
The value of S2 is 9.77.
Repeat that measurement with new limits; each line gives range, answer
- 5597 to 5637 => 8.99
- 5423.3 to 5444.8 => 10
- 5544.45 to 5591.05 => 9.85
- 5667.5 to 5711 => 9.91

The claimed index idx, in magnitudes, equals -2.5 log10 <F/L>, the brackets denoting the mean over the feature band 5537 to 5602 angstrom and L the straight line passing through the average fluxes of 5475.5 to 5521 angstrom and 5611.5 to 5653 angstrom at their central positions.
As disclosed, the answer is -0.08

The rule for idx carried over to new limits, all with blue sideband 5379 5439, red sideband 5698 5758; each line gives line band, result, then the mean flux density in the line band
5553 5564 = 0.045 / 9.76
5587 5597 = 0.049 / 9.69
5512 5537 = 0.041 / 9.83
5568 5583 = 0.019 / 9.98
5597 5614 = 0.096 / 9.27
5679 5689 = -0.028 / 10.3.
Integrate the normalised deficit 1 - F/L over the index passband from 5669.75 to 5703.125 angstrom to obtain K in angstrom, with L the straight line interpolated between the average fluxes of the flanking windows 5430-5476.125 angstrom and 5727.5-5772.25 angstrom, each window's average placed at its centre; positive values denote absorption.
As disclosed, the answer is 1.0 angstrom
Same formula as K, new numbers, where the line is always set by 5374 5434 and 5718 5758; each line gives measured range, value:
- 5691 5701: 0.2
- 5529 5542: 0.9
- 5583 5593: 0.6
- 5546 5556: 0.2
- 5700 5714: -0.6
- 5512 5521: -0.1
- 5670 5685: 0.7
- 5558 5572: 0.2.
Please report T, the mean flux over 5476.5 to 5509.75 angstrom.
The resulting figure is 9.81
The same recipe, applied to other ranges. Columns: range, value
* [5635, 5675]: 8.77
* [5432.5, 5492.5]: 9.7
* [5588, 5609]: 9.58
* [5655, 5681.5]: 9.36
